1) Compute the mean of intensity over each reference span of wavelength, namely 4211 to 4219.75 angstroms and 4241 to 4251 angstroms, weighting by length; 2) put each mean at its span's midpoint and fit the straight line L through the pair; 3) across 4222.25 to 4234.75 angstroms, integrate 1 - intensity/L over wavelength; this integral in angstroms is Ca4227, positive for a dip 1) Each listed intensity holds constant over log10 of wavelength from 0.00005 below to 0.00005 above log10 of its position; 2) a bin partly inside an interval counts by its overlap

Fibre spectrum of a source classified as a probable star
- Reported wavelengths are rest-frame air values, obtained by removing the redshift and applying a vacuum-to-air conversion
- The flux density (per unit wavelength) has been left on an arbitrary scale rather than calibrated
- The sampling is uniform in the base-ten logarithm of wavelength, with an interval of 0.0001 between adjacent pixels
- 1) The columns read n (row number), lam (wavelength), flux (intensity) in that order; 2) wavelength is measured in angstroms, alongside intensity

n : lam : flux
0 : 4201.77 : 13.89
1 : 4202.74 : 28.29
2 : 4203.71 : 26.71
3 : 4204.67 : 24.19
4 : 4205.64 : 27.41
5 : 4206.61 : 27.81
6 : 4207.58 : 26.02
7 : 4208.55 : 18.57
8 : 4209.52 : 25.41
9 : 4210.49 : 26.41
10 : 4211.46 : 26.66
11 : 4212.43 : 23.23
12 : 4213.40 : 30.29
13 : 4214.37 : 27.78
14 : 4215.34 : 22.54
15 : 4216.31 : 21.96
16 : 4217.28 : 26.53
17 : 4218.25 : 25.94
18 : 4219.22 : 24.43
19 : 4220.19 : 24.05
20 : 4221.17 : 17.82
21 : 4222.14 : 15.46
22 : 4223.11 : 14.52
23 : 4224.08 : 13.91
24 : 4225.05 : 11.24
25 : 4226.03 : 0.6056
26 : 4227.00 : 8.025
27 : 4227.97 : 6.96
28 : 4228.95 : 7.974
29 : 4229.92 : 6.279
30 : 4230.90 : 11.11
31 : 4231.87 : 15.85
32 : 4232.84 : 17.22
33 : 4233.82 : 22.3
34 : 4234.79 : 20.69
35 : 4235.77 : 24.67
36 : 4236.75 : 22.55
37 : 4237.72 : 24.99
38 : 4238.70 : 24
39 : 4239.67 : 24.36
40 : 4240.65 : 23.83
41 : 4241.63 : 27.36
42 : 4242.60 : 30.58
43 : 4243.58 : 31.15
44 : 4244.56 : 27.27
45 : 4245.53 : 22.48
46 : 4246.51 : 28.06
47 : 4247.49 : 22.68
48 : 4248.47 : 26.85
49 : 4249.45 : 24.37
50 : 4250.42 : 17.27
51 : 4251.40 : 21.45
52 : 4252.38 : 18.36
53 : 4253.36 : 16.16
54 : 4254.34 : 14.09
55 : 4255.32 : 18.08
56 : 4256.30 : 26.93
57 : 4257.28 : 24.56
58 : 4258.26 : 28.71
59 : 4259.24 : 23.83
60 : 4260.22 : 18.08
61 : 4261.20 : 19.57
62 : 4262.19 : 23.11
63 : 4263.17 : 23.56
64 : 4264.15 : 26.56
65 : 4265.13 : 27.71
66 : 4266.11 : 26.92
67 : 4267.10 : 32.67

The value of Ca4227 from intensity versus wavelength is 6.75 angstroms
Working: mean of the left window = 25.5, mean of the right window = 25.8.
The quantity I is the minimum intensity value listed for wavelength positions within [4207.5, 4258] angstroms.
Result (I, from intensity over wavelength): 0.6056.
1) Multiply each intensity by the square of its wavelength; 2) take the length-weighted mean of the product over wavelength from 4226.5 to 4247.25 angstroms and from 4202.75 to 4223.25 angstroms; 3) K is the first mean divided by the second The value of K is 0.9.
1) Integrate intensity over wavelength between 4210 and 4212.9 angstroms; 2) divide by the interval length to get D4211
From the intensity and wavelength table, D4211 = 25.4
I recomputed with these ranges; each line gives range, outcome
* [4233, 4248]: 20.69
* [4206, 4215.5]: 18.57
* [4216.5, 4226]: 11.24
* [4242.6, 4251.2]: 17.27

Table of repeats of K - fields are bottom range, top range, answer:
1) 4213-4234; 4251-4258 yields 1.22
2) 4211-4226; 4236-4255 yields 1.13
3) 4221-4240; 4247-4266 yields 1.46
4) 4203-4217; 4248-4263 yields 0.86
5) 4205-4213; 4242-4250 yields 1.08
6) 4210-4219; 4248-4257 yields 0.81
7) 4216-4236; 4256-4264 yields 1.51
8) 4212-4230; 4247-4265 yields 1.28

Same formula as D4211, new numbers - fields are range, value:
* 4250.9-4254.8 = 17.5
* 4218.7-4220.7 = 24.2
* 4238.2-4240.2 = 24.2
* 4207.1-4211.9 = 24.6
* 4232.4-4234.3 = 19.8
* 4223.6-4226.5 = 8.61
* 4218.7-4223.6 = 19.3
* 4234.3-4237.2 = 22.6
